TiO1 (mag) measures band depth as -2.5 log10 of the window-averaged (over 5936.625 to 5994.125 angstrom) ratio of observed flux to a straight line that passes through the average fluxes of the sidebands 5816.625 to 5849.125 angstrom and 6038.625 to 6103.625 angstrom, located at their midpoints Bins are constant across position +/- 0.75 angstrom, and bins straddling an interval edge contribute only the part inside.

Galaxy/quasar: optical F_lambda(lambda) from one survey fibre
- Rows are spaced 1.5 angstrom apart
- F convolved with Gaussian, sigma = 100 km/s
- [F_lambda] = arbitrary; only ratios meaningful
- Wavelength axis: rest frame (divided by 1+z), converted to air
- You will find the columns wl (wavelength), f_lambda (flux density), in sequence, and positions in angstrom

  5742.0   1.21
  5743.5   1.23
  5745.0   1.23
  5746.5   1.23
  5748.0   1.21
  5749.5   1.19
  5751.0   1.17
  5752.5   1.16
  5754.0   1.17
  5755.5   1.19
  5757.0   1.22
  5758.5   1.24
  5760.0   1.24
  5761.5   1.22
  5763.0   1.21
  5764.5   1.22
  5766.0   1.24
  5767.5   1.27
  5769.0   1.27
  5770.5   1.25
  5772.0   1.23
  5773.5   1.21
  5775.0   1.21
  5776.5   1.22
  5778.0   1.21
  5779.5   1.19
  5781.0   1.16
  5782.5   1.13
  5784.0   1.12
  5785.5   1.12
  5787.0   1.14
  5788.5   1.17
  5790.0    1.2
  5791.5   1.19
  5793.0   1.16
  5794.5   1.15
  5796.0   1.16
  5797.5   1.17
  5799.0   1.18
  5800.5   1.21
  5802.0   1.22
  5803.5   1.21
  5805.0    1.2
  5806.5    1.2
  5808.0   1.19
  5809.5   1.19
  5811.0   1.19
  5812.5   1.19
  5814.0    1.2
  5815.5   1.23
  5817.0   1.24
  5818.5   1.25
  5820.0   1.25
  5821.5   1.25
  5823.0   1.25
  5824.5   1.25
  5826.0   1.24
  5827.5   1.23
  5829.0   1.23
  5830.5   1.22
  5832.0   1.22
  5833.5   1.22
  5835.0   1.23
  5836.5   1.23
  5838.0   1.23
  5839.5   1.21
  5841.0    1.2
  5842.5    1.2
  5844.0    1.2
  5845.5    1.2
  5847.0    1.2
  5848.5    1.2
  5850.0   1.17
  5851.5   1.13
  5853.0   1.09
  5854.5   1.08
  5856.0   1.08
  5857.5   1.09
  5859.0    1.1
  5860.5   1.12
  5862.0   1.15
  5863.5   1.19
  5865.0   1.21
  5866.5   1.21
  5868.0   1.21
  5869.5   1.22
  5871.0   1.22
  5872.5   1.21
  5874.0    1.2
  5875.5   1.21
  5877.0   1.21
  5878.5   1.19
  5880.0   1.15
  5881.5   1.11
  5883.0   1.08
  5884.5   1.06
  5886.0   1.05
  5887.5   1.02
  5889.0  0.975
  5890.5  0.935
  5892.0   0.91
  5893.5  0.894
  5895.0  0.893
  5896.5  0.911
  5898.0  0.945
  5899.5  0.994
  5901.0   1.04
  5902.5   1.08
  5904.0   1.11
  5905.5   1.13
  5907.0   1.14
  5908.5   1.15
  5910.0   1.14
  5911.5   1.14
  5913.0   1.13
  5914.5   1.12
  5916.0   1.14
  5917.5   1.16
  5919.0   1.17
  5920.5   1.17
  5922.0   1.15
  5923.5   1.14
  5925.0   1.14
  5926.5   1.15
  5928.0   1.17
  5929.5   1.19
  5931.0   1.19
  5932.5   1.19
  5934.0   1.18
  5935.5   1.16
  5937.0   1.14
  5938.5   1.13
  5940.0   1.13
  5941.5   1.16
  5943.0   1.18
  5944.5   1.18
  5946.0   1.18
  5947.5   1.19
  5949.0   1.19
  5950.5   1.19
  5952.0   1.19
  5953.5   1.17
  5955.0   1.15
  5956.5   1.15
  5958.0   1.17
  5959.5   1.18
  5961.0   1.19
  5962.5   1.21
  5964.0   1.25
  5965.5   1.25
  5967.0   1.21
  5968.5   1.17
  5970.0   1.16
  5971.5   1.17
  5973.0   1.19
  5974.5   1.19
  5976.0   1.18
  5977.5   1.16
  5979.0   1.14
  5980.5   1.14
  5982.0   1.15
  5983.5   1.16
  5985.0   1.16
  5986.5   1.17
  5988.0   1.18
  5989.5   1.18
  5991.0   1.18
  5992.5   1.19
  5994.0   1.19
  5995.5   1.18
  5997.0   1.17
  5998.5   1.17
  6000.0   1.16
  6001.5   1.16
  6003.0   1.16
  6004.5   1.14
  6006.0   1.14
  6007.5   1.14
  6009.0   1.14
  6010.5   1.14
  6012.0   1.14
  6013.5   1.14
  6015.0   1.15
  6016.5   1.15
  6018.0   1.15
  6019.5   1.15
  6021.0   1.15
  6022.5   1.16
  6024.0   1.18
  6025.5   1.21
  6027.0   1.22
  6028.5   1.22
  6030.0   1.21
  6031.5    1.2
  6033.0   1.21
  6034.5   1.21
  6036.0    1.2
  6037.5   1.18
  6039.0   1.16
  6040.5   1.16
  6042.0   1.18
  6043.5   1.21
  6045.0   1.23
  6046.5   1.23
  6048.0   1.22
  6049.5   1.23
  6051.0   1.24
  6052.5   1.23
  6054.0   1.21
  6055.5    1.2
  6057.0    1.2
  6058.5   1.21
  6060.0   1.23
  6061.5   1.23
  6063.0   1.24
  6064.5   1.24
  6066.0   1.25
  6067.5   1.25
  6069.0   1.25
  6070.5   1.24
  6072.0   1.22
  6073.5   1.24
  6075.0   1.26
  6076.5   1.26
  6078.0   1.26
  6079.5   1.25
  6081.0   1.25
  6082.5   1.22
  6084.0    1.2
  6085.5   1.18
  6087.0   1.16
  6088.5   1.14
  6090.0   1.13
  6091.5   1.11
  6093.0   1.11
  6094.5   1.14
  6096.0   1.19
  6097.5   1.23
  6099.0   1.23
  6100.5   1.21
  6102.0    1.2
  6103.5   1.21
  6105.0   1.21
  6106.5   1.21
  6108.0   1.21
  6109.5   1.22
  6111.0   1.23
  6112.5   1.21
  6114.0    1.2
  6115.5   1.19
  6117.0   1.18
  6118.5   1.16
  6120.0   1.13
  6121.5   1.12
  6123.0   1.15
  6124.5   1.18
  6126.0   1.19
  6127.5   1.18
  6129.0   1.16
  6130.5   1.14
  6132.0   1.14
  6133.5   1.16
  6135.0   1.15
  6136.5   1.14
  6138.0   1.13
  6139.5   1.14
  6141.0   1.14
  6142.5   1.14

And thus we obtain 0.04 mag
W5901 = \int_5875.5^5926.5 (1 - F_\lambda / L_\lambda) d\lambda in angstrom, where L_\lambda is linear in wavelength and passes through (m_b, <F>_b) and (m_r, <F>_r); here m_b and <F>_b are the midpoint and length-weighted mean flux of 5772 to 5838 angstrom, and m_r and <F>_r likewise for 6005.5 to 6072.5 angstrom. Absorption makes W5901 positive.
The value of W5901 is 5.0 angstrom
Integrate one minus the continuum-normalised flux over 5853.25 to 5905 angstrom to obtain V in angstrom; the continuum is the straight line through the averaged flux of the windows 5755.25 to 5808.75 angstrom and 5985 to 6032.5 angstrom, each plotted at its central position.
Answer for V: 4.2 angstrom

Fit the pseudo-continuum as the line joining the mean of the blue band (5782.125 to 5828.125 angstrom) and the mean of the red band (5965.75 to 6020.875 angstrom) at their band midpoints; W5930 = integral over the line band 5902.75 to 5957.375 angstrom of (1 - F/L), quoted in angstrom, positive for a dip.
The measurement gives 0.8 angstrom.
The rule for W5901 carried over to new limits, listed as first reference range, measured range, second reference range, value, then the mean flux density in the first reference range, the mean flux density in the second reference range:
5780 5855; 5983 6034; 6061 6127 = 1.3 angstrom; 1.19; 1.2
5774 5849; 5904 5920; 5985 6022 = 0.5 angstrom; 1.2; 1.16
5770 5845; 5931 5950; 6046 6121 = 0.6 angstrom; 1.2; 1.21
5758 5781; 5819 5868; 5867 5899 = -2.7 angstrom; 1.23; 1.08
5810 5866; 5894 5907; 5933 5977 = 1.8 angstrom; 1.19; 1.18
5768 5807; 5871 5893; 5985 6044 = 1.6 angstrom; 1.19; 1.17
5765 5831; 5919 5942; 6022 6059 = 0.9 angstrom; 1.2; 1.2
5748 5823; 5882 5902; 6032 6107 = 3.7 angstrom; 1.2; 1.21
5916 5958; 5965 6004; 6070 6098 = 0.1 angstrom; 1.17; 1.2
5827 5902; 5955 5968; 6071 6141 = -0.5 angstrom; 1.13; 1.19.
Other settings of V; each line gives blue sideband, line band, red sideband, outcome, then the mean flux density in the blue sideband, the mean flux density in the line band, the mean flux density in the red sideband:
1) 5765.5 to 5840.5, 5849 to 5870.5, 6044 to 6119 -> 1.06 angstrom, 1.21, 1.15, 1.21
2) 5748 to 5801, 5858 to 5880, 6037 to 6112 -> 0.23 angstrom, 1.19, 1.19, 1.21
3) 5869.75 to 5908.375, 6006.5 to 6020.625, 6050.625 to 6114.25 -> 0.20 angstrom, 1.07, 1.14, 1.21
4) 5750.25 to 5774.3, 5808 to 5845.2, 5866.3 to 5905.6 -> -2.48 angstrom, 1.22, 1.22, 1.08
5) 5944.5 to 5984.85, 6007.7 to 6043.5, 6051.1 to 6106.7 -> 0.66 angstrom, 1.18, 1.17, 1.21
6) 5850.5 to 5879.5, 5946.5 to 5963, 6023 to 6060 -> 0.08 angstrom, 1.16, 1.18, 1.21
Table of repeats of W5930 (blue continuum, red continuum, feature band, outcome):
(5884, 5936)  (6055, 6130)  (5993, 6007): -0.2 angstrom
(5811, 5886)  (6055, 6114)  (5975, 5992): 0.5 angstrom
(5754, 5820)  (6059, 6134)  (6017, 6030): 0.2 angstrom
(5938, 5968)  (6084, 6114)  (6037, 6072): -1.0 angstrom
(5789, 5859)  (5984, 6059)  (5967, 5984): 0.3 angstrom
